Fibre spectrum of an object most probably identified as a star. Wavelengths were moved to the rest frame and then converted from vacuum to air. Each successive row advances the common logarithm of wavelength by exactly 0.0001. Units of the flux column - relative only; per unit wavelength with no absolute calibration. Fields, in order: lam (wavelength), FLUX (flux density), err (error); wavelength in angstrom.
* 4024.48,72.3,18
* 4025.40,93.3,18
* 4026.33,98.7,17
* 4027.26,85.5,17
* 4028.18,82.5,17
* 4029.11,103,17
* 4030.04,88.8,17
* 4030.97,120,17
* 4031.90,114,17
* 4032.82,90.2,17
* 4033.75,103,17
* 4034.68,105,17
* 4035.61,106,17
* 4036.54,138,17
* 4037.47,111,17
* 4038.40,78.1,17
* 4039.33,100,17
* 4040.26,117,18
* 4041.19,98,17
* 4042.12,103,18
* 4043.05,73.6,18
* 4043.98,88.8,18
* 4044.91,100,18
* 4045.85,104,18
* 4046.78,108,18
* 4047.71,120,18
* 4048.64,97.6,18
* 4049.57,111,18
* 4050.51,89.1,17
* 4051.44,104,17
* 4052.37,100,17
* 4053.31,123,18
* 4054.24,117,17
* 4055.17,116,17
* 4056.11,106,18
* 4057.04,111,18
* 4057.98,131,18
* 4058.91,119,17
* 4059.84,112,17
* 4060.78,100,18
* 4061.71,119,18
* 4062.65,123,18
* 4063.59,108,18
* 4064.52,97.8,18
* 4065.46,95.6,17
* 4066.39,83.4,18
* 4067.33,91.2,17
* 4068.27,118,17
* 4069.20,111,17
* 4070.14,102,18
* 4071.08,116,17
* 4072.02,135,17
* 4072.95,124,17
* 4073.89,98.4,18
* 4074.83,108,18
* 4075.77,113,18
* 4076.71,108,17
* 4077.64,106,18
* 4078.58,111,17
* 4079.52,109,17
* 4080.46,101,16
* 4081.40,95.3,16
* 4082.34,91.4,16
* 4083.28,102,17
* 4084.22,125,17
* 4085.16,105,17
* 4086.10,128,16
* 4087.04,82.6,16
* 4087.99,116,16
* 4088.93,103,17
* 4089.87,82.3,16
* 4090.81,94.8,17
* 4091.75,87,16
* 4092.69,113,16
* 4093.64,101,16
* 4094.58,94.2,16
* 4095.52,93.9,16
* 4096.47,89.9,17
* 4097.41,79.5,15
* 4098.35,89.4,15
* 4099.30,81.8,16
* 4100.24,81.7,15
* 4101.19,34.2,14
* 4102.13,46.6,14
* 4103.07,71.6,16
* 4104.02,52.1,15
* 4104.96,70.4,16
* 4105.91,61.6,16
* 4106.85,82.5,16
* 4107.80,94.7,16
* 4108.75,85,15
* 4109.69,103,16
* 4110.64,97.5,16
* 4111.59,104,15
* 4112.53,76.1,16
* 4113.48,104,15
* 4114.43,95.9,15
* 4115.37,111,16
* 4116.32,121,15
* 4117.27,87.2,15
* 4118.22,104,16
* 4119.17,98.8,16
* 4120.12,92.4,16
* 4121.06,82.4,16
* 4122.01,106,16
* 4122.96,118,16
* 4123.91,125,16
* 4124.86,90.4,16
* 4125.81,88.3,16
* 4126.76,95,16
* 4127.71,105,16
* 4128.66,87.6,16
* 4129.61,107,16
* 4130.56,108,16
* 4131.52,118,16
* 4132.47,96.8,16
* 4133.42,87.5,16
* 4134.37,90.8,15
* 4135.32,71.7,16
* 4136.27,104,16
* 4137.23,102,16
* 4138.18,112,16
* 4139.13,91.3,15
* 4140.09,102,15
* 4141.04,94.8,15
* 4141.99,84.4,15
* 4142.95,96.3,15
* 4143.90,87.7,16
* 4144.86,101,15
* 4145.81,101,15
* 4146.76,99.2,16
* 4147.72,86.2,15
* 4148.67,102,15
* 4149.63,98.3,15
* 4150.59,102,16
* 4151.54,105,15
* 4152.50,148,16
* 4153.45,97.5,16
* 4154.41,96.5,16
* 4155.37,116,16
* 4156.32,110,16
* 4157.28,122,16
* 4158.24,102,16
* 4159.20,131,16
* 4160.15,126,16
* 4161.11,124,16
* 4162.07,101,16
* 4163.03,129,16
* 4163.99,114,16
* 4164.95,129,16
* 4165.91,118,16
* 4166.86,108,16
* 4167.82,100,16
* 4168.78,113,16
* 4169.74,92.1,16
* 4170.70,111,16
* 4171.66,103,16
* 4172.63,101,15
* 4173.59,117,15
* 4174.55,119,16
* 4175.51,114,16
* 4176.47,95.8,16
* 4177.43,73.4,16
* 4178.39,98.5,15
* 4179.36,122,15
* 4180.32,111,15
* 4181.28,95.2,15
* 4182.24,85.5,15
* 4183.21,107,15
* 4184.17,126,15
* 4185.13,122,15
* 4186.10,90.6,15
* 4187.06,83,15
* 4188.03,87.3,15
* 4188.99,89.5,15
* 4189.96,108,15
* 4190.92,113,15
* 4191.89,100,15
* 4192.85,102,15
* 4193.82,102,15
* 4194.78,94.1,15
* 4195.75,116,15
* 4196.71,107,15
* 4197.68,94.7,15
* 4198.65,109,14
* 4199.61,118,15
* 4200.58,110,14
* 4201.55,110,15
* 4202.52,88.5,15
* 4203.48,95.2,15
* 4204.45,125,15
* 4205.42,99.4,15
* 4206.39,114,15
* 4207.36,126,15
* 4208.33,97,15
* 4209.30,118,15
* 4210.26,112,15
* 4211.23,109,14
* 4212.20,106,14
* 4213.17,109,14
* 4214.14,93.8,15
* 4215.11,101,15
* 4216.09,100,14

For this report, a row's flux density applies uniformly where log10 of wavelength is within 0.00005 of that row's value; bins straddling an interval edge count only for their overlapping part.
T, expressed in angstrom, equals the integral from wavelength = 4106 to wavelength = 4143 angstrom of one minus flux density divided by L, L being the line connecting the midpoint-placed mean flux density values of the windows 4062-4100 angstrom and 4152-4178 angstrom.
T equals 3.3 angstrom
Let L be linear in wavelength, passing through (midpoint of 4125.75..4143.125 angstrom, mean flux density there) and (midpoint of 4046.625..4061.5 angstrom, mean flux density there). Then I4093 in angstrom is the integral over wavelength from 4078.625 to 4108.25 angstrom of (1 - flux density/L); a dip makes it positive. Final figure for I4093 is 4.2 angstrom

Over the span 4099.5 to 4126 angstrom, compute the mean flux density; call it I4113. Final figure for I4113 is 88.7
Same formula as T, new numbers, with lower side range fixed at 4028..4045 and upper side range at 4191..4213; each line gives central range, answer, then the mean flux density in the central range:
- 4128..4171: 0.14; 105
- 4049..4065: -1.38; 111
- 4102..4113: 2.55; 79.8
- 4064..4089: -0.93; 107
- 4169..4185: 0.19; 105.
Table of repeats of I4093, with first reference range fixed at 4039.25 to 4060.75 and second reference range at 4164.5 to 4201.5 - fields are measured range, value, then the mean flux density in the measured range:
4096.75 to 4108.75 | 3.9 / 71.4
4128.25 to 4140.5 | 0.8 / 98.3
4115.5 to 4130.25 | 0.7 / 101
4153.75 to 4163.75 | -1.0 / 115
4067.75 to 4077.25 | -0.6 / 113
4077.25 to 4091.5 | 0.4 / 103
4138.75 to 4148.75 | 1.0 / 94.9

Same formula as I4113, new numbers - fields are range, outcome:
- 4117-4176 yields 104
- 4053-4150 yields 98.8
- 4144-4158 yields 105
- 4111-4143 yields 98.8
